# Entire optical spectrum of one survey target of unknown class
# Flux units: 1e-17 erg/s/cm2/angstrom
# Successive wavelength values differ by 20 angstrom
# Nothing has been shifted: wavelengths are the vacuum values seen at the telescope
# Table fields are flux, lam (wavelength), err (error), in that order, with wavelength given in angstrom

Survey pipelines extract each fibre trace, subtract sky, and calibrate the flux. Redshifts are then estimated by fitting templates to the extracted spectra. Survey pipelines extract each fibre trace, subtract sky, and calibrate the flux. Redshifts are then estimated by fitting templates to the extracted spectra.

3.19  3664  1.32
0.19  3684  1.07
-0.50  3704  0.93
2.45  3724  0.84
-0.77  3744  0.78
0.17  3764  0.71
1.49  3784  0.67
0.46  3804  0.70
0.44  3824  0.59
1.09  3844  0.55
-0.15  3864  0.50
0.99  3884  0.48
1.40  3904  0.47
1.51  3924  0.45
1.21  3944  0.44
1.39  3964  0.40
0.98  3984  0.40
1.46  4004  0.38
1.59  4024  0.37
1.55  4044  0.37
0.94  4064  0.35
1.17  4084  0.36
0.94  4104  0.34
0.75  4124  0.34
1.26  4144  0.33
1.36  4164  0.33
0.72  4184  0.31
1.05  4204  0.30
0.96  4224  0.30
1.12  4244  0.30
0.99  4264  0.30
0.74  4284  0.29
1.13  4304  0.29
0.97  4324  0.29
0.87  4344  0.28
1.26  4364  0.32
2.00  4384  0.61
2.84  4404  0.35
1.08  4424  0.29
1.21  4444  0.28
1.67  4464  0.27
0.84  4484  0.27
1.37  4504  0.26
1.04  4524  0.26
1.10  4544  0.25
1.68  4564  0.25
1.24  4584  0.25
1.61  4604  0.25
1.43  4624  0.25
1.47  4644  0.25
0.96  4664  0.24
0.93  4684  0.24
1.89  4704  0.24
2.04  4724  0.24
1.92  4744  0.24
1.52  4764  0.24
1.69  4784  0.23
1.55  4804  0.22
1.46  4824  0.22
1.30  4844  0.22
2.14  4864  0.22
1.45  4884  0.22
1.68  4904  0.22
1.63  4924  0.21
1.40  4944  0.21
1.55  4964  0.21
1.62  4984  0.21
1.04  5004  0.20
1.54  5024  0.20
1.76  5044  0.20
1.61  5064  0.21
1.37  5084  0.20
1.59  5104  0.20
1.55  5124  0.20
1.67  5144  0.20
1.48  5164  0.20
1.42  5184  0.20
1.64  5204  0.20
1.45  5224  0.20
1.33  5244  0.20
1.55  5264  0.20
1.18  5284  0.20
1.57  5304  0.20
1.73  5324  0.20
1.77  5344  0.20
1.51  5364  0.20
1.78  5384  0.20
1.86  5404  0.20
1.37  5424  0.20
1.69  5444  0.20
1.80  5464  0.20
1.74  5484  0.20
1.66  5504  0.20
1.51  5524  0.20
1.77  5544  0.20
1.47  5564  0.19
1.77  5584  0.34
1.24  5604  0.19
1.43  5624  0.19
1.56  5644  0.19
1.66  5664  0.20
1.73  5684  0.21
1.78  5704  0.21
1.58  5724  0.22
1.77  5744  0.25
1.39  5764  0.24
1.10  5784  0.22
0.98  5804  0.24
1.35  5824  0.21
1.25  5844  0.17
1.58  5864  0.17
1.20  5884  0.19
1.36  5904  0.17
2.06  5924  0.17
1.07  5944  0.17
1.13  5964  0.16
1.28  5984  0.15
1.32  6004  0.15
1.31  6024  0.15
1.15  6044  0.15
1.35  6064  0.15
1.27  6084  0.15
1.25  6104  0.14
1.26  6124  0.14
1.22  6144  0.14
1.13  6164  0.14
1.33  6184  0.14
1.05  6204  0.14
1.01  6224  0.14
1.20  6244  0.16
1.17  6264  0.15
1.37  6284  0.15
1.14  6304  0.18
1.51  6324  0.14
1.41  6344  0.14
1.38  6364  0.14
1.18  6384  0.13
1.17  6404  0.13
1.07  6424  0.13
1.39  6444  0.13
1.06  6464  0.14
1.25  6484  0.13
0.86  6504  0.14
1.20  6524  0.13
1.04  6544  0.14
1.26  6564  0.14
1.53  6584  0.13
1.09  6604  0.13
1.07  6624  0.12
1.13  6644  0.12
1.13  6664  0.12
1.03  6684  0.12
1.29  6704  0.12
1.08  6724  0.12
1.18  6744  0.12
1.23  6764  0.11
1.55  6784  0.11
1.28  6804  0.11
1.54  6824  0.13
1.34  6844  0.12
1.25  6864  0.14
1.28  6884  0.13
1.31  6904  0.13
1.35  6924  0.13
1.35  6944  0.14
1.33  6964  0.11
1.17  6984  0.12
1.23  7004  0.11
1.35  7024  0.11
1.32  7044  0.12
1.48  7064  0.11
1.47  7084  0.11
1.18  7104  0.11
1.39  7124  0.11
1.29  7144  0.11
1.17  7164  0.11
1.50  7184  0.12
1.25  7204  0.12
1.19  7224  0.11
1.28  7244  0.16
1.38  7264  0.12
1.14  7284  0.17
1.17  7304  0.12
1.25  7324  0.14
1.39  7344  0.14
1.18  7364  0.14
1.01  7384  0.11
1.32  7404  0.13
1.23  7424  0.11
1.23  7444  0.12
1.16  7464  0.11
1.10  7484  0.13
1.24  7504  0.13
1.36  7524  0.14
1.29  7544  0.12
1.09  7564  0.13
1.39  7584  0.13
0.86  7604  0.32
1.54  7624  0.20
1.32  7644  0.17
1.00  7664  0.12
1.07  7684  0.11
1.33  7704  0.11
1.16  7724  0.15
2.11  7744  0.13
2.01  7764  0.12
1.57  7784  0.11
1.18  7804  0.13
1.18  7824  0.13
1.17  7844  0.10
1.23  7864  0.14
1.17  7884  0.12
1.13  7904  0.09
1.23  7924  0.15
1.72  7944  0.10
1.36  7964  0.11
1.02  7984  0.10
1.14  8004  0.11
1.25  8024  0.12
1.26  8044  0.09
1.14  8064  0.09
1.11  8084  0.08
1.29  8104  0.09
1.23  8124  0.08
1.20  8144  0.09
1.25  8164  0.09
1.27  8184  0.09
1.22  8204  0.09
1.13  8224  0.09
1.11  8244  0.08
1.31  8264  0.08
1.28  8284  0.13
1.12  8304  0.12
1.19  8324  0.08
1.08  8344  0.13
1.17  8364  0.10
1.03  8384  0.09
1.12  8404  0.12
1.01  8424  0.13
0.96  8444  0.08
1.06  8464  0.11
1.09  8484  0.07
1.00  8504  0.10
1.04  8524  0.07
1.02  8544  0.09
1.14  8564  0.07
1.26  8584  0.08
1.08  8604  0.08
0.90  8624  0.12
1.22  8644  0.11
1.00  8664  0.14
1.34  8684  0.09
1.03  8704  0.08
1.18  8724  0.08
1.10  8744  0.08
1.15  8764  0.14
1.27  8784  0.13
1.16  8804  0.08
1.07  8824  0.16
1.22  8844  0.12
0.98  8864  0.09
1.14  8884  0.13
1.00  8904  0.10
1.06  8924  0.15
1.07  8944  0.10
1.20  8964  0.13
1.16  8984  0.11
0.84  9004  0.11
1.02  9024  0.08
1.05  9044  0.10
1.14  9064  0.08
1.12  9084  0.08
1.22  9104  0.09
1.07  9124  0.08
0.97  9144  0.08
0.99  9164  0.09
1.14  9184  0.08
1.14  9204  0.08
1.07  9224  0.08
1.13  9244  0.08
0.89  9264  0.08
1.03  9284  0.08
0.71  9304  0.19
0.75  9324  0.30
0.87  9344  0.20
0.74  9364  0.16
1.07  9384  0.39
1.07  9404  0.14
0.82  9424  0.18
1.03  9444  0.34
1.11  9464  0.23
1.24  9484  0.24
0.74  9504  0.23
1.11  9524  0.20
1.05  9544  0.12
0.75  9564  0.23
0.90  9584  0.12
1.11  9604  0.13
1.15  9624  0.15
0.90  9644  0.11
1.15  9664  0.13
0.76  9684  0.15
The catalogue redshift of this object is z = 0.18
